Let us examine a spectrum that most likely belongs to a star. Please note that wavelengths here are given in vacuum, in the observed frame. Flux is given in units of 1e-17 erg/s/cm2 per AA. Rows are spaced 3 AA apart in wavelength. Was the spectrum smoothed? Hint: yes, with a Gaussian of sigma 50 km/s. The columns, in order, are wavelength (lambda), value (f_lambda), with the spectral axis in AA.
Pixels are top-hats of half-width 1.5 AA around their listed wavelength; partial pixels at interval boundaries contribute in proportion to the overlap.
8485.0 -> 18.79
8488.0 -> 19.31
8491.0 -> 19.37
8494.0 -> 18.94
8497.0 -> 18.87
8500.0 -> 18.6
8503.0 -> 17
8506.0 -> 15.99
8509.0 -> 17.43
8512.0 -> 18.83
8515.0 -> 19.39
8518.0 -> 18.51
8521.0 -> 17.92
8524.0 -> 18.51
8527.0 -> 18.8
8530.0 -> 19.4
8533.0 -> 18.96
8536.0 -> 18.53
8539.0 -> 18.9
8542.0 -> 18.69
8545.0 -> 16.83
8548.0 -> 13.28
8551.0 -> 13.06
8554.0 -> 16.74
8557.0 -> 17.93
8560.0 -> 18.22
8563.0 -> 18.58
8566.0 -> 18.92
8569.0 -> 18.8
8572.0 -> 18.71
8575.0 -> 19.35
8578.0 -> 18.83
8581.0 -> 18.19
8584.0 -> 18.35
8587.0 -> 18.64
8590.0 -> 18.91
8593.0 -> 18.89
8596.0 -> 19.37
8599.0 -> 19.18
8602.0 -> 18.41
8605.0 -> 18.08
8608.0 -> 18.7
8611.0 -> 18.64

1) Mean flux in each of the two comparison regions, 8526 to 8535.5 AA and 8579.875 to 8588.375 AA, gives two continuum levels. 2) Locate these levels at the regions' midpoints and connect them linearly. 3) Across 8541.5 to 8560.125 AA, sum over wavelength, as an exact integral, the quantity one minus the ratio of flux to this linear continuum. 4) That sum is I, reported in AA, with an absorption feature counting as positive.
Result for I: 2.6 AA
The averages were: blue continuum 19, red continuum 18.4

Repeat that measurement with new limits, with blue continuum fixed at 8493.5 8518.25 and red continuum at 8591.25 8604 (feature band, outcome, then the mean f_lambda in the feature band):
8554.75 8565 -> 0.2 AA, 18.2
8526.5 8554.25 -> 1.7 AA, 17.3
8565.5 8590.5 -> 0.0 AA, 18.7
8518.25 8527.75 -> -0.1 AA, 18.4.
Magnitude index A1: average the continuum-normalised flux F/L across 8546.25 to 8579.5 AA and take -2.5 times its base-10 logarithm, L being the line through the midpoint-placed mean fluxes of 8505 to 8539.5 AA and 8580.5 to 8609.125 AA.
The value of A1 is 0.066 mag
